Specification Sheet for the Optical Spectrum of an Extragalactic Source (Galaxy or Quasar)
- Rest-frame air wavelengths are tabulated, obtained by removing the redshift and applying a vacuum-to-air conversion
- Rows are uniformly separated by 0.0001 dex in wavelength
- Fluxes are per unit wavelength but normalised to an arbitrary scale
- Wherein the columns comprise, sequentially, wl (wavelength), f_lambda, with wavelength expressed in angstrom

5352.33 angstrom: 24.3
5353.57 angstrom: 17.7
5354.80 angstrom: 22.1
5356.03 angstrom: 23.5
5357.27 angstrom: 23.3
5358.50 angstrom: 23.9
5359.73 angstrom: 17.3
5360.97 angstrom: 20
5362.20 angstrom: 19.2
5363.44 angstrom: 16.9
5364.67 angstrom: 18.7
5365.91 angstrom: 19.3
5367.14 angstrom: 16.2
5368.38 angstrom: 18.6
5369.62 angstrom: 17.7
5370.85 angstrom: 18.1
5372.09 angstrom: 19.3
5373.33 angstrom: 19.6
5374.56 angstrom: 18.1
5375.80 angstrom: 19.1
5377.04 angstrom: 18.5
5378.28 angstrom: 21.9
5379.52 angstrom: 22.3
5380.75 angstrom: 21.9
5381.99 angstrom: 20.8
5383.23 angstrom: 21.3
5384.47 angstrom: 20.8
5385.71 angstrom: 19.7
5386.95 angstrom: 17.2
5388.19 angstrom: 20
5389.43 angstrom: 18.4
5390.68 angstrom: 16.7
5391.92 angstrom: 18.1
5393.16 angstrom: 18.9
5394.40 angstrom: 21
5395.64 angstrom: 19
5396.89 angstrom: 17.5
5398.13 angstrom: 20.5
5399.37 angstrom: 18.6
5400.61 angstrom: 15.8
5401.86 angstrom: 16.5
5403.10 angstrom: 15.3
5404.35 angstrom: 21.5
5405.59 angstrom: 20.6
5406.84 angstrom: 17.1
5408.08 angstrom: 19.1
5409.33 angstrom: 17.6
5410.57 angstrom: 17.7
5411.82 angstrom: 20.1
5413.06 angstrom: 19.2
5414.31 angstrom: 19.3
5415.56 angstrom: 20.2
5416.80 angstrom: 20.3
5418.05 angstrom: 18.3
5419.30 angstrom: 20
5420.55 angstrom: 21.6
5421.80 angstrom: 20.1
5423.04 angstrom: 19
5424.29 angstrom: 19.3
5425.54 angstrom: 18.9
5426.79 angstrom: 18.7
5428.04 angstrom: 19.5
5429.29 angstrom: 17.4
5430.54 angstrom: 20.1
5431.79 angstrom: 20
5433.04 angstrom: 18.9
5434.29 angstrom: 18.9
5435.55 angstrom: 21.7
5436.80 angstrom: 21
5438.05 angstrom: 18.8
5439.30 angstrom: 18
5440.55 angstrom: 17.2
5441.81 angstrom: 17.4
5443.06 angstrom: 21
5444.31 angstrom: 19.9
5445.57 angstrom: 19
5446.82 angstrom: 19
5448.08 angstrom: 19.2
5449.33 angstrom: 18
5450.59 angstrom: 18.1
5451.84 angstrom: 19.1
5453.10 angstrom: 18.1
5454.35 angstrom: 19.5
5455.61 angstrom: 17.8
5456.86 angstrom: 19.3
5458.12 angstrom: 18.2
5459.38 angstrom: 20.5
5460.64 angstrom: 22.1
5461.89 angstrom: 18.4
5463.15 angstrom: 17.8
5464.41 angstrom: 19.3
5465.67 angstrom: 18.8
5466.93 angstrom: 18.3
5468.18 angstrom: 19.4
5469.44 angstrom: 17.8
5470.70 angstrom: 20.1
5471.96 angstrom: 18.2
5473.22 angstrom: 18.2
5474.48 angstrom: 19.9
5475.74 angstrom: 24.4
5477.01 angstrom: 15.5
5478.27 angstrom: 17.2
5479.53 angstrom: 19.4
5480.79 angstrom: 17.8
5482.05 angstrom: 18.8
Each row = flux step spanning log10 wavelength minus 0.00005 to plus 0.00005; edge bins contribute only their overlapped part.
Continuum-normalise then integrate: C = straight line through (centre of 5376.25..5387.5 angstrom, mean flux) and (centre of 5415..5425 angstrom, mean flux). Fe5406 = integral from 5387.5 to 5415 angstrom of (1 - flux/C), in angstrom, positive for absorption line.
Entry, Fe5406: 2.2 angstrom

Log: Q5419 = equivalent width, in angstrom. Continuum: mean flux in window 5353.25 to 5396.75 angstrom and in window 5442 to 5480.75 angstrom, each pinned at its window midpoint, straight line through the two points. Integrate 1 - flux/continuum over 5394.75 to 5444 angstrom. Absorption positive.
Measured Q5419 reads 0.6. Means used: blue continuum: 19.6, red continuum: 19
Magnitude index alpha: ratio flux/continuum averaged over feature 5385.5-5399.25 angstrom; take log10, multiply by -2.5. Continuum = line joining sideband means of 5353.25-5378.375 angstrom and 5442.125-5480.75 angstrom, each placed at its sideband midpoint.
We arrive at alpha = 0.03 mag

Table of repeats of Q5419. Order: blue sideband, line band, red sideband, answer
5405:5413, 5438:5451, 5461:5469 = 0.0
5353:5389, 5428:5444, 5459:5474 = 0.1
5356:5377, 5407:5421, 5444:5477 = -0.1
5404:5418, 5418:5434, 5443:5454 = -0.2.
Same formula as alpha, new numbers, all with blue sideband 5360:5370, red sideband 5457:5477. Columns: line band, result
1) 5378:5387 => -0.136 mag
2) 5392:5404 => 0.025 mag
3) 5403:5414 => -0.009 mag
